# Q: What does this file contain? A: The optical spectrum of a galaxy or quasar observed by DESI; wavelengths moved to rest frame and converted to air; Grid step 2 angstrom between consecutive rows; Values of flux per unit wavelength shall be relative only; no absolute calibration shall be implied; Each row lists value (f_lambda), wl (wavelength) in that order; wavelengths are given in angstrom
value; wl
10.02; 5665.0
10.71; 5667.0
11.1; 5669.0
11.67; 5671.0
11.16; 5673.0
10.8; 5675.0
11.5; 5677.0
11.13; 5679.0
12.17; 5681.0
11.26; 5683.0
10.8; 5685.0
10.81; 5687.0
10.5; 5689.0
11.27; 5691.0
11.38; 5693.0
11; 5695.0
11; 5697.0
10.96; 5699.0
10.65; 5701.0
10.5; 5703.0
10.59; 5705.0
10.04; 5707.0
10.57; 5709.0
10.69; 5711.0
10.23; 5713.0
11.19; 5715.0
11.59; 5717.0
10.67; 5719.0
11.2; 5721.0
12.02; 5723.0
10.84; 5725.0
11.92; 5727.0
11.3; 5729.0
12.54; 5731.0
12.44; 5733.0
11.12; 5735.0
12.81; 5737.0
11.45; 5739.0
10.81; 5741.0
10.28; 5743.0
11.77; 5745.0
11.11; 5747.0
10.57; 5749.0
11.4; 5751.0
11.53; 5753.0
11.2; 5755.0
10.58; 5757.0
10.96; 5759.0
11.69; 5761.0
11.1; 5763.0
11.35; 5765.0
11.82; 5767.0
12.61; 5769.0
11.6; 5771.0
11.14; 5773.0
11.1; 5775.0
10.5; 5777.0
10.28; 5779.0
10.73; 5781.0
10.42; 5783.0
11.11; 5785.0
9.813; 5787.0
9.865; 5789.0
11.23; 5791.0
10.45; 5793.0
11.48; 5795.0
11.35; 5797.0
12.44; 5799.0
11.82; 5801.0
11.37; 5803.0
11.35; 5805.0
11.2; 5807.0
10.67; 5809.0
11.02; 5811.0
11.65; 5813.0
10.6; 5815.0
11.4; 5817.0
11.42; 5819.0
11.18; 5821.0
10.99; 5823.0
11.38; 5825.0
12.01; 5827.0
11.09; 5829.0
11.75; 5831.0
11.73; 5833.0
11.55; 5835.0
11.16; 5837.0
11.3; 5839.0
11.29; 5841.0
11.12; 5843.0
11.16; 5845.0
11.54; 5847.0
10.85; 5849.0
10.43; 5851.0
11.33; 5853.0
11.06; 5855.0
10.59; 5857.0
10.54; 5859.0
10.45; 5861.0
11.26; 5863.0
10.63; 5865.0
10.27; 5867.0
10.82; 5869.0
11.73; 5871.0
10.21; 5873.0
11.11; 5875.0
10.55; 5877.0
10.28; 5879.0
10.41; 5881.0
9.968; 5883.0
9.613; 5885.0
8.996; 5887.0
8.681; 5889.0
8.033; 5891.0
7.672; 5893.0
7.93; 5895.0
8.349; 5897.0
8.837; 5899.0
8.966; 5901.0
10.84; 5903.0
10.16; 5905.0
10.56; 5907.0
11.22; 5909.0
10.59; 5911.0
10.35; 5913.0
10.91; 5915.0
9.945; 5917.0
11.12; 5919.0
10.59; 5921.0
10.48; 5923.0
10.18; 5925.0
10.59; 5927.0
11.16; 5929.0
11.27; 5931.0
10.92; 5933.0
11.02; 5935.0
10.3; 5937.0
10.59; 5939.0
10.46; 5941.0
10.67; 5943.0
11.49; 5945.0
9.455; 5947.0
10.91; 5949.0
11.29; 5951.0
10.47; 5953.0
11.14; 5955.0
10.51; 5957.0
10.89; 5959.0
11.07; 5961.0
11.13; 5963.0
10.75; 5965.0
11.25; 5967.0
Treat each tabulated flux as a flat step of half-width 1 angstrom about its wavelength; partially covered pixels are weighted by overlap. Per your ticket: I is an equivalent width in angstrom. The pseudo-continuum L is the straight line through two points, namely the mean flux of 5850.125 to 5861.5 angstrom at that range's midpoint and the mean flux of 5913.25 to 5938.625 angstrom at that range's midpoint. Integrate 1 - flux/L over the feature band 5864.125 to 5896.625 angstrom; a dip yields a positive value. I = 2.89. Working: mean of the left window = 10.7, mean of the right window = 10.7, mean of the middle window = 9.78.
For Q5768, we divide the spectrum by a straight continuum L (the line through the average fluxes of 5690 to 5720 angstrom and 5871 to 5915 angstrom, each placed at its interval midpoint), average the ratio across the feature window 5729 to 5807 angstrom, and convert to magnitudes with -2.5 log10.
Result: -0.08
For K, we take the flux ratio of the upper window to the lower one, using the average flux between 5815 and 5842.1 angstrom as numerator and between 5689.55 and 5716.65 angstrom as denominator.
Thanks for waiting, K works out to 1.05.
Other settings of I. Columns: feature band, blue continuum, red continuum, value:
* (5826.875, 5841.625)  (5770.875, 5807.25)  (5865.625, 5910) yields -1.4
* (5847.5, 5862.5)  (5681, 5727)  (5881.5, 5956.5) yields -0.6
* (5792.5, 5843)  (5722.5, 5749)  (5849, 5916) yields -2.9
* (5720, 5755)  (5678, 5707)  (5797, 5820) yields -1.1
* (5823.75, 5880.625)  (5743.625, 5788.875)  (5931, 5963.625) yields -0.5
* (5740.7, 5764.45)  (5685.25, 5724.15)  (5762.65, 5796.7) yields -0.3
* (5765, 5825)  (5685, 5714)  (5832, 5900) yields -3.6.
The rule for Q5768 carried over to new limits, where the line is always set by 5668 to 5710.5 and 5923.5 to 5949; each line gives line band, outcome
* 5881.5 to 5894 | 0.205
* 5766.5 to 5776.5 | -0.068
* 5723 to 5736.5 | -0.078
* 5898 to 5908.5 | 0.083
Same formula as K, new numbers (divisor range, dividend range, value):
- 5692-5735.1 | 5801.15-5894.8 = 0.97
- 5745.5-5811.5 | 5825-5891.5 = 0.97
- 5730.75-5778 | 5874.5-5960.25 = 0.90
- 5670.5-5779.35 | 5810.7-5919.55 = 0.94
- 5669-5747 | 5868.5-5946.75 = 0.91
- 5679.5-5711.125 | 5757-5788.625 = 1.01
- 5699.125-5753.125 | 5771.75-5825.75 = 0.99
